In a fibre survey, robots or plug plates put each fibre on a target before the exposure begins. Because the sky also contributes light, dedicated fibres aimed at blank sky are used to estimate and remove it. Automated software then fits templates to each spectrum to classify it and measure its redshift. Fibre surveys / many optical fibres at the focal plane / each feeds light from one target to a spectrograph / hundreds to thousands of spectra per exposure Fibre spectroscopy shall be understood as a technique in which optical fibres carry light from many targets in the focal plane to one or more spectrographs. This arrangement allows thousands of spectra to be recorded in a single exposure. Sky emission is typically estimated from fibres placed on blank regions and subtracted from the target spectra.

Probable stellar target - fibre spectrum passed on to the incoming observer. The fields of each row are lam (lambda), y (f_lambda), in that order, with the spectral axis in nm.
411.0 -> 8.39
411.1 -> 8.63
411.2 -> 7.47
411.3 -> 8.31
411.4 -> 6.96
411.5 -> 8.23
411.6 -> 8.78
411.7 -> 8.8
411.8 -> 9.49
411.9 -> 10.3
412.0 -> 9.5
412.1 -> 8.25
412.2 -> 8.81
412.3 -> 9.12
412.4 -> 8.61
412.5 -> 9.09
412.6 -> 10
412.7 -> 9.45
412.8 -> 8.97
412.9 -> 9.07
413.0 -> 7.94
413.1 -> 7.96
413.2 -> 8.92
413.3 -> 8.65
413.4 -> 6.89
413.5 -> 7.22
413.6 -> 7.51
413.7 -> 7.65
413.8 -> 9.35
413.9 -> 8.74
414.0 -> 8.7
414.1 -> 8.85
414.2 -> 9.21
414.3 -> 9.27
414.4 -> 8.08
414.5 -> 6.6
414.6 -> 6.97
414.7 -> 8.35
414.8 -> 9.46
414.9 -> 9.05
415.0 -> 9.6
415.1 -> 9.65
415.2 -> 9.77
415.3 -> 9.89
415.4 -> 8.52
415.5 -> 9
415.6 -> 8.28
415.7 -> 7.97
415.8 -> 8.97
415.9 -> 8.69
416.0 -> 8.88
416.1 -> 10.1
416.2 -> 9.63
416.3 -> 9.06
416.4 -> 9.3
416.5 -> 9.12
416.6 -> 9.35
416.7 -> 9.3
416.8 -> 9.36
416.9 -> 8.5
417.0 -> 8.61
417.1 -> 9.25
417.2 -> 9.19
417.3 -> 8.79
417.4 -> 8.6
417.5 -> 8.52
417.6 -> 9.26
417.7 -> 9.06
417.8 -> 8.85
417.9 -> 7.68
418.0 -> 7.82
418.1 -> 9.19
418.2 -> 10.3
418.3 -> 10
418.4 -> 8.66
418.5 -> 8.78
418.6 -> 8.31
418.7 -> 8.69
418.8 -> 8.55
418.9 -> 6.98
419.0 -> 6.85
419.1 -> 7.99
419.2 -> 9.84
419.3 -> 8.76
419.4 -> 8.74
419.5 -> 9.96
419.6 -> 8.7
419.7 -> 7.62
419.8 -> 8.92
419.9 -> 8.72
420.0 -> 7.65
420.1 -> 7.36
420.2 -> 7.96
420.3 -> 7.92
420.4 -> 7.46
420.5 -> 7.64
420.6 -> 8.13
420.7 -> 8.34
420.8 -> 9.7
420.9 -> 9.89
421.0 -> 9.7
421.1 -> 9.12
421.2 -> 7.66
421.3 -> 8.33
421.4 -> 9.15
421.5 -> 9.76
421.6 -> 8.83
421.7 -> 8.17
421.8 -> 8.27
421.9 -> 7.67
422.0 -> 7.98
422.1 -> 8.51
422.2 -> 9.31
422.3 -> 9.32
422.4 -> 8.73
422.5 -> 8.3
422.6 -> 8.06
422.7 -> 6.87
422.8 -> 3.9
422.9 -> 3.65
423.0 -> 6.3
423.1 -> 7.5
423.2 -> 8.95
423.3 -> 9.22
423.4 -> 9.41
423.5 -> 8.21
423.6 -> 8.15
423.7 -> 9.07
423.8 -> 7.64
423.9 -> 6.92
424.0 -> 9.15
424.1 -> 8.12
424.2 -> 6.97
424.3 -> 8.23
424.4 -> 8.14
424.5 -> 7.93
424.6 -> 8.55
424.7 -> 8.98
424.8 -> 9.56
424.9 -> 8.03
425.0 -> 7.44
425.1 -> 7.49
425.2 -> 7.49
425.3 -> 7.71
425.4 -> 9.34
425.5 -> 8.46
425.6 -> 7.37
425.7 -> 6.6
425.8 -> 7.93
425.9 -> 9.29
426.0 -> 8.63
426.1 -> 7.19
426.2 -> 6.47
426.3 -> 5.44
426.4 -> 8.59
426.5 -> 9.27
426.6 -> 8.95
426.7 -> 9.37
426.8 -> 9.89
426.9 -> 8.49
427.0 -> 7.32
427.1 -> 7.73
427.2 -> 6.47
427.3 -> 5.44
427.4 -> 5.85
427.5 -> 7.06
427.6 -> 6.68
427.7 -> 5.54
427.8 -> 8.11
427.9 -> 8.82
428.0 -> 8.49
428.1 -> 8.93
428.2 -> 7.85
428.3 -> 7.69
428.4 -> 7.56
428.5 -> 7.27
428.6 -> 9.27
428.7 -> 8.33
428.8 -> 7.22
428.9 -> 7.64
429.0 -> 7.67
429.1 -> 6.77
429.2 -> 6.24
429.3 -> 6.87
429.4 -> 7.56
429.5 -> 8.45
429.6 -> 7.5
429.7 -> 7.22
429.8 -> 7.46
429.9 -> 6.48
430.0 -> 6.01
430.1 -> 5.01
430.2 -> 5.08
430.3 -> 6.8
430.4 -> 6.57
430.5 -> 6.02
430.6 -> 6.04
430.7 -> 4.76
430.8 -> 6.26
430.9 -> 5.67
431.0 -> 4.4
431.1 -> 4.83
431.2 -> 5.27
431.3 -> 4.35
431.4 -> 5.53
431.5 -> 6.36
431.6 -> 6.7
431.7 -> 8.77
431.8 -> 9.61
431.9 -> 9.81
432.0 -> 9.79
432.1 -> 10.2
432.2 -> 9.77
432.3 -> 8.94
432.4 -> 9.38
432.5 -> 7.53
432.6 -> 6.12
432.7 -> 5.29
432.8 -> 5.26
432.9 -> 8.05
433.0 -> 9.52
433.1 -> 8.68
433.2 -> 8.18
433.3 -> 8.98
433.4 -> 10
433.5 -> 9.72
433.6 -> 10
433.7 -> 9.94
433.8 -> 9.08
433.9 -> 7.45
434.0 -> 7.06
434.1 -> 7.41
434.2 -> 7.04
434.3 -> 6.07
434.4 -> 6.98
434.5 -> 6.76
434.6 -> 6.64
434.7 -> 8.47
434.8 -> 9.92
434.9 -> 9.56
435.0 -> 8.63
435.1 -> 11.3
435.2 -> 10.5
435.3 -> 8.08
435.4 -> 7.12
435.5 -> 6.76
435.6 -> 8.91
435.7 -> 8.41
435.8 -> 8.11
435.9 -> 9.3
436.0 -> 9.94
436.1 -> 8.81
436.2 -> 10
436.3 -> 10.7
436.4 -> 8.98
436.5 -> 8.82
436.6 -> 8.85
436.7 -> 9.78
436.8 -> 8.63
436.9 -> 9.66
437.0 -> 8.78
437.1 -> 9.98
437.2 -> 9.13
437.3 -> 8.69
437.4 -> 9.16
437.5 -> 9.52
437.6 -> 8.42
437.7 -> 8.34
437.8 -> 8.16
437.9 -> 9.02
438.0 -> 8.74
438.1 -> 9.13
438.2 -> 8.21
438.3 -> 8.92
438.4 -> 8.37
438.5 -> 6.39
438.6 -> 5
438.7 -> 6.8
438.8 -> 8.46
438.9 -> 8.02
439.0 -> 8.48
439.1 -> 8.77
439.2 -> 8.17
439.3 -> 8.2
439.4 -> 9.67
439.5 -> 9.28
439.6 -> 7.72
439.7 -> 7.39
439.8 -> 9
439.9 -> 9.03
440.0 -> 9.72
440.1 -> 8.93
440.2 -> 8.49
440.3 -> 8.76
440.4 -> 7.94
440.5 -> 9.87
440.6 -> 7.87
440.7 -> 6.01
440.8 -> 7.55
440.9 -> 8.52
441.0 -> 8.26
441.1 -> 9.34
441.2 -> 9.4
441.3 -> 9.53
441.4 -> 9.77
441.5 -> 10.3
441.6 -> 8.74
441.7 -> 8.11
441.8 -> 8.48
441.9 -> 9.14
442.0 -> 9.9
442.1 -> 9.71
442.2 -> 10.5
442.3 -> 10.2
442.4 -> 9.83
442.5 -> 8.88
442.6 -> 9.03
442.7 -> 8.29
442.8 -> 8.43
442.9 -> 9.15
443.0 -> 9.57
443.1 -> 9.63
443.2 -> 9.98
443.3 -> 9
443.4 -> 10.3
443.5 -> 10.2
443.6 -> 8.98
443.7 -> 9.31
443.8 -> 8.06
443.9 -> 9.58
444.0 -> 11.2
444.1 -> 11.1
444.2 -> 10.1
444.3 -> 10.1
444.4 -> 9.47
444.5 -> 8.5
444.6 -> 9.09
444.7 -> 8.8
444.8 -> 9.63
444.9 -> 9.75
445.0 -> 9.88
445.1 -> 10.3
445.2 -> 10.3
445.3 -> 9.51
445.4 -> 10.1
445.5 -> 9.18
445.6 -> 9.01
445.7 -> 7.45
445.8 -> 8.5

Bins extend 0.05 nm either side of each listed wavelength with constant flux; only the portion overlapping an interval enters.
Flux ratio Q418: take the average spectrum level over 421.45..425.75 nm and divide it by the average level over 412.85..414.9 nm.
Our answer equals 0.97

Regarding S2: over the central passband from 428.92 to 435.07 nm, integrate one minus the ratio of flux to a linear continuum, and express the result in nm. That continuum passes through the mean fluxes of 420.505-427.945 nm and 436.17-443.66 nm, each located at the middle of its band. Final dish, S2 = 0.73 nm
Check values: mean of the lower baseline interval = 8.01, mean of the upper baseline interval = 8.86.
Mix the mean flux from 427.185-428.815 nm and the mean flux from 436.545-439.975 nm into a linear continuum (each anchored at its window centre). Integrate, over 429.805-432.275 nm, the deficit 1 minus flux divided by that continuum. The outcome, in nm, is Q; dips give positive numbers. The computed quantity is 0.35 nm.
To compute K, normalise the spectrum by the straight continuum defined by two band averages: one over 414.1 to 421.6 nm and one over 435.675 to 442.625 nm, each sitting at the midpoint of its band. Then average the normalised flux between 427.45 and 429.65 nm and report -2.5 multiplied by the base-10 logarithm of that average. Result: 0.15 mag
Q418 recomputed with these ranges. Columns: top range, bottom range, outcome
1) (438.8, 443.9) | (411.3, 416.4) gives 1.02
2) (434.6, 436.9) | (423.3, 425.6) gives 1.10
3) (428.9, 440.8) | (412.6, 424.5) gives 0.94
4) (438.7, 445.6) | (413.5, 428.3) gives 1.10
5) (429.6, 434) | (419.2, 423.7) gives 0.89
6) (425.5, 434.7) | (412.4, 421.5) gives 0.86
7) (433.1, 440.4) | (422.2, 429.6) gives 1.10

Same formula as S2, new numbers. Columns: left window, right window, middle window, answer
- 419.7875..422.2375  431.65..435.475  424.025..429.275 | 0.41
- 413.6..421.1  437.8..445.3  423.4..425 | 0.10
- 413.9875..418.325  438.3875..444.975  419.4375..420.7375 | 0.11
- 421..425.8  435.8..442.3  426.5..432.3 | 0.75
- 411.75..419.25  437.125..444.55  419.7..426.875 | 0.54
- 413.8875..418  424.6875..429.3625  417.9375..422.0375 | -0.04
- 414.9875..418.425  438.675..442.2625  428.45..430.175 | 0.33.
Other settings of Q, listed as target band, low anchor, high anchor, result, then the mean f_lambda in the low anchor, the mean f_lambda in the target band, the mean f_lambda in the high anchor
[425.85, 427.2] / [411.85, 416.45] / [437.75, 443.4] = 0.09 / 8.78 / 8.14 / 8.72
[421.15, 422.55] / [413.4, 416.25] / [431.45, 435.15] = 0.00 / 8.68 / 8.57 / 8.35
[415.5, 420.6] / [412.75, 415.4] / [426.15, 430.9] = -0.30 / 8.55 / 8.67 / 7.23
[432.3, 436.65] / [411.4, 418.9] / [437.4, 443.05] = 0.13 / 8.8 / 8.43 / 8.67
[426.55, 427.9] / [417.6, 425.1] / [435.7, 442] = 0.15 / 8.31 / 7.5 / 8.71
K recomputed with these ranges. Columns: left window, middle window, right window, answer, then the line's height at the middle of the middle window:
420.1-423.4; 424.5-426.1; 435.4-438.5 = 0.02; 8.31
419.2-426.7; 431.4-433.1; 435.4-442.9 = 0.05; 8.5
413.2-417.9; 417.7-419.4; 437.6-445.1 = 0.02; 8.78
